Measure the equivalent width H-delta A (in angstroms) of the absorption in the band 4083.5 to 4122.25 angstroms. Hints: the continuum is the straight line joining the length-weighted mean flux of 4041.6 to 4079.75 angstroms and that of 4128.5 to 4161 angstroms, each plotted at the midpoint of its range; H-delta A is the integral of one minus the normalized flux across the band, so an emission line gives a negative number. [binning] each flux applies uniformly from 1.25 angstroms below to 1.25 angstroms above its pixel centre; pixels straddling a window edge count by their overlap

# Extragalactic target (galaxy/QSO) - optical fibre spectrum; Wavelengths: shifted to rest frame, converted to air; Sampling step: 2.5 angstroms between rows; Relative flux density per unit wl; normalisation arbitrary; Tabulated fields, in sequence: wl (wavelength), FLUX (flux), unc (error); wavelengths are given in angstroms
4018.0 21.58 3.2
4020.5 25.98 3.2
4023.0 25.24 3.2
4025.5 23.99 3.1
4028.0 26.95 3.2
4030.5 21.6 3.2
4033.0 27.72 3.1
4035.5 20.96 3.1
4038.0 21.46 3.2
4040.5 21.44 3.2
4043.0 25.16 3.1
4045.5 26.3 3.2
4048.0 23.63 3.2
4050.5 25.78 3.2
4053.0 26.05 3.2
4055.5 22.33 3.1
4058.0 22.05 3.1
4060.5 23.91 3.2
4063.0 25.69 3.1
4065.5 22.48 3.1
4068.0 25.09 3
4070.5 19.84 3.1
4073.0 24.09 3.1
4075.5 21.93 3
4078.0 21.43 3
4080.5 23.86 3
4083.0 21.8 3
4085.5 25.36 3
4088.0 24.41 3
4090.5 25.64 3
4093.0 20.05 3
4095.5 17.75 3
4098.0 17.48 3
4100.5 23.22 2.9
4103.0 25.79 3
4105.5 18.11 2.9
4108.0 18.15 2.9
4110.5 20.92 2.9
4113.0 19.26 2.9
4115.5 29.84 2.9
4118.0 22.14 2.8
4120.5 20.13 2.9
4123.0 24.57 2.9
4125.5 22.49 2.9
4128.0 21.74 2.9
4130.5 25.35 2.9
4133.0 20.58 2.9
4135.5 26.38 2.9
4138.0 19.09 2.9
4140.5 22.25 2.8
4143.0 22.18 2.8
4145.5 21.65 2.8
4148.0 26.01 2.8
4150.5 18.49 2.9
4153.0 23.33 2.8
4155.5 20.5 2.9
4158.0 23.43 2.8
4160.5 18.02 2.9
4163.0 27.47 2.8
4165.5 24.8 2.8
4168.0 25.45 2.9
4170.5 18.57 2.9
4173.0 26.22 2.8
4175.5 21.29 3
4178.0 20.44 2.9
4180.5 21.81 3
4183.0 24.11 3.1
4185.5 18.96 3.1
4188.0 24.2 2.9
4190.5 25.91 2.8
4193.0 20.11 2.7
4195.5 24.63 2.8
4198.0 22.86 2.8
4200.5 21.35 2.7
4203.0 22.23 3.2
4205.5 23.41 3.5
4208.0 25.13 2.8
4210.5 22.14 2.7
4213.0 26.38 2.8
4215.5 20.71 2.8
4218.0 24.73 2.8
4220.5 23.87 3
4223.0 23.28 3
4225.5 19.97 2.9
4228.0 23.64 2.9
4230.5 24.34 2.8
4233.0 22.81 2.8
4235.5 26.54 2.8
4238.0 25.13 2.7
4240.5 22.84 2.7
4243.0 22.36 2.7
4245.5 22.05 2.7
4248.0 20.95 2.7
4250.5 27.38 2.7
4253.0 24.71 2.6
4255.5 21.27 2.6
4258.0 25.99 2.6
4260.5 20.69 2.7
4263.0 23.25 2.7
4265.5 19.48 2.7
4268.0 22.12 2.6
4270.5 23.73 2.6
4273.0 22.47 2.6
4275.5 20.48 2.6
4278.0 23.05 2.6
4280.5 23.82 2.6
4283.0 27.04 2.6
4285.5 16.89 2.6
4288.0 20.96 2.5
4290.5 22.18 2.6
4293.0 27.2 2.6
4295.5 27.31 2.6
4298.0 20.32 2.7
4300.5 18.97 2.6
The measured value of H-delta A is 1.7 angstroms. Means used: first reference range 23.7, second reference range 22.2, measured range 21.9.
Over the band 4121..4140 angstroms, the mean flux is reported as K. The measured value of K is 22.8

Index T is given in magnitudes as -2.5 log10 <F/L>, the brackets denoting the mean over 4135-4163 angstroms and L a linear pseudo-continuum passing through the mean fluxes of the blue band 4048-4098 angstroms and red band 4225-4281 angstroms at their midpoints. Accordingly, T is 0.05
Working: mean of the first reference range 23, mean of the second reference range 23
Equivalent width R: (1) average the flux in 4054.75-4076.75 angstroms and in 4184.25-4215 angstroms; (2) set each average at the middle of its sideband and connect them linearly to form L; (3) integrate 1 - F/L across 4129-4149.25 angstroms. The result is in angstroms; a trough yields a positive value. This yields 0.12 angstroms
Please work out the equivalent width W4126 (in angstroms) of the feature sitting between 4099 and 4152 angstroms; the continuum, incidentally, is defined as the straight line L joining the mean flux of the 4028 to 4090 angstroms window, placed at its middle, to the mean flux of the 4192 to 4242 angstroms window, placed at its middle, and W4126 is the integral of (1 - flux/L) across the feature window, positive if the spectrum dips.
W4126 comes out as 2.7 angstroms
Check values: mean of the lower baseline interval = 23.6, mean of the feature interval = 22.3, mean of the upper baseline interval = 23.3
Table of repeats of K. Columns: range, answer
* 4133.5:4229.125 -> 22.7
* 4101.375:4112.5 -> 20.7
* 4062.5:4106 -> 22.5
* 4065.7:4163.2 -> 22.2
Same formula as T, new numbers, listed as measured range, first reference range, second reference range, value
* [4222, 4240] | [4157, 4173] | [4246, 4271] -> -0.03 mag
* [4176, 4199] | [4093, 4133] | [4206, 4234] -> 0.02 mag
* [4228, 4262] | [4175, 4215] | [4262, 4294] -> -0.05 mag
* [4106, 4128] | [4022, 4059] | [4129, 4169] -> 0.05 mag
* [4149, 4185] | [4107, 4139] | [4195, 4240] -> 0.03 mag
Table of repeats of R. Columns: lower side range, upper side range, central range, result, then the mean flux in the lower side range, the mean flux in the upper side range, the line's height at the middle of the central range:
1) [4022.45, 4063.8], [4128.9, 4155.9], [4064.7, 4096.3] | 1.1 angstroms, 24.1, 22.4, 23.5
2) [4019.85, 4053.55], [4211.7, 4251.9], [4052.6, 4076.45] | 1.0 angstroms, 24.4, 23.6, 24.3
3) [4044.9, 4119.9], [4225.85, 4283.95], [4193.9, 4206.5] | 0.2 angstroms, 22.8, 23.2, 23.1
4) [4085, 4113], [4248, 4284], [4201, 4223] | -0.9 angstroms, 21.3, 23.1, 22.6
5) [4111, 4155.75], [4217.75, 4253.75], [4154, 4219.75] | 0.6 angstroms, 22.6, 23.6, 23.1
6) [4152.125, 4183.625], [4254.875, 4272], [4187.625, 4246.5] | -2.1 angstroms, 22.7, 22.4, 22.5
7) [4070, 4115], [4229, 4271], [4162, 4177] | -0.9 angstroms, 21.8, 23.3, 22.5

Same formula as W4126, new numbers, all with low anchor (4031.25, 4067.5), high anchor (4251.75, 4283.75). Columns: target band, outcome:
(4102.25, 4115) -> 1.5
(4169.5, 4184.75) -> 0.8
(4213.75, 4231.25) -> 0.1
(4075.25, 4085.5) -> 0.5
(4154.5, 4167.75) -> 0.2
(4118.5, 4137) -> 0.5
